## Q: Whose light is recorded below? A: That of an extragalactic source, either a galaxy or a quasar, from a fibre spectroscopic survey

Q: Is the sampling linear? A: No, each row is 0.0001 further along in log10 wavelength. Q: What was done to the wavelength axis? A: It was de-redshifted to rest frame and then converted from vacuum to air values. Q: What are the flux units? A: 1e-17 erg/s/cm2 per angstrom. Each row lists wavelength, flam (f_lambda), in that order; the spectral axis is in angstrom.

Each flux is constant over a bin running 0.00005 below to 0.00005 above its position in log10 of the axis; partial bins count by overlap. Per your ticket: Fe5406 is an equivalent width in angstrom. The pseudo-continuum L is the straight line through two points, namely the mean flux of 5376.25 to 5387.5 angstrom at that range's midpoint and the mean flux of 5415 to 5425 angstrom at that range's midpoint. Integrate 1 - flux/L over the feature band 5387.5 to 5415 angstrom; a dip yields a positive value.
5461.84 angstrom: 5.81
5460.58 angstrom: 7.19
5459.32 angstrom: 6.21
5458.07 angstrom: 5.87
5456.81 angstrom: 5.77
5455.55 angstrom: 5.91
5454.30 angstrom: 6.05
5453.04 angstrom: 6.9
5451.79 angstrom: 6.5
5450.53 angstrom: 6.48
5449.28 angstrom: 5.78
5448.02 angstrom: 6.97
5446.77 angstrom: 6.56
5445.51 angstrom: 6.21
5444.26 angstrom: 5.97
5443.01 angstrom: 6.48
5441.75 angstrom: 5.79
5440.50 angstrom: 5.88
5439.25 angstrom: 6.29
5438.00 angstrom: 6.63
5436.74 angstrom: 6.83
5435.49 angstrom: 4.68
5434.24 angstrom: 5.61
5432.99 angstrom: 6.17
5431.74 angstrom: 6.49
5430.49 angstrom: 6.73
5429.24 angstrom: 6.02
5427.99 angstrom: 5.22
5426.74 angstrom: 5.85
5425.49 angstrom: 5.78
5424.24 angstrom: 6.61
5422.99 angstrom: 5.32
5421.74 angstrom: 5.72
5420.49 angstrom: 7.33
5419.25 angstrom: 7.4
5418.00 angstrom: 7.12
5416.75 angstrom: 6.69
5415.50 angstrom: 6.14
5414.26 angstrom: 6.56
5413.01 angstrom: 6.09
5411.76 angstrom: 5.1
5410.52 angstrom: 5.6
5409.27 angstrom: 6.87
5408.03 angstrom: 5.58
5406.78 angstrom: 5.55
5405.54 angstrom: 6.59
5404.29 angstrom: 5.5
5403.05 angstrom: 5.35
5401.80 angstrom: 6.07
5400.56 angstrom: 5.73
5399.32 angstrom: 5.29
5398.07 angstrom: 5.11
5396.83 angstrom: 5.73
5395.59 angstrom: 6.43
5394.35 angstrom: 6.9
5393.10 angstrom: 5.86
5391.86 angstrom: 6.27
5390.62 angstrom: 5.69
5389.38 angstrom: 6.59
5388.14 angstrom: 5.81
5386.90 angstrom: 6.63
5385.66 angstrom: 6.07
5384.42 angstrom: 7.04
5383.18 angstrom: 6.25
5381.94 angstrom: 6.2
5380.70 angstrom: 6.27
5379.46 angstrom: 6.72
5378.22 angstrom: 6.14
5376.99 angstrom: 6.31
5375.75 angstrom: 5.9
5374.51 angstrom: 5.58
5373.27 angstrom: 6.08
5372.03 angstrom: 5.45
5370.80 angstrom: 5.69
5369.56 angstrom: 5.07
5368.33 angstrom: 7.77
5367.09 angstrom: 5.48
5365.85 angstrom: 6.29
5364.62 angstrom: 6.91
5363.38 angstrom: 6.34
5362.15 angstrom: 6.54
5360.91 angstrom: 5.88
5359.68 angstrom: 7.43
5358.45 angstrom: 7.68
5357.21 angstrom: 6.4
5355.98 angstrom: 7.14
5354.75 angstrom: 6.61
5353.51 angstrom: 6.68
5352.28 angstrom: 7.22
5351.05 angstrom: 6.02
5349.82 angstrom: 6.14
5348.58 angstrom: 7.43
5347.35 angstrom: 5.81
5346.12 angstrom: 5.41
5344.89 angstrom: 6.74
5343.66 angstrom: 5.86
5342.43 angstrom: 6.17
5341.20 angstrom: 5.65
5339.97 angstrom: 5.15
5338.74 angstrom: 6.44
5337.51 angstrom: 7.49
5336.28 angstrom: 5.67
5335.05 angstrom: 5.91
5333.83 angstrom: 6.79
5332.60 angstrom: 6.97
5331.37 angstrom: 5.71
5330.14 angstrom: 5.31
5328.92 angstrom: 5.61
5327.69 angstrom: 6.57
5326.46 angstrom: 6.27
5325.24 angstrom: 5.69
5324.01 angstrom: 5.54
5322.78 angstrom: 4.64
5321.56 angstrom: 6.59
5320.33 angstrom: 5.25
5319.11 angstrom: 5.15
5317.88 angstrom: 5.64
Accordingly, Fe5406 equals 2.3 angstrom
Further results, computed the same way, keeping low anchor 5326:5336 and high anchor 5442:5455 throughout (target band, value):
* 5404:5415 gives 0.6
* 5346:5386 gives -1.1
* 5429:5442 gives 0.5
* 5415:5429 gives 0.1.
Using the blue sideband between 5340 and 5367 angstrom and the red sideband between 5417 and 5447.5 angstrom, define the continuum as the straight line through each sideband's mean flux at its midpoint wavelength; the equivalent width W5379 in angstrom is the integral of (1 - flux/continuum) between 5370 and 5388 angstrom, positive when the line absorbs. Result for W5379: 0.6 angstrom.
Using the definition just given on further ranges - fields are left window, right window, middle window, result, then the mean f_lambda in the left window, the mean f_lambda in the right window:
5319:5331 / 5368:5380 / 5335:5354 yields -1.37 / 5.69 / 6.03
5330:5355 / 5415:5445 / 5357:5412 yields 0.86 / 6.26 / 6.2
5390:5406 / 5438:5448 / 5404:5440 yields -0.42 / 5.88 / 6.25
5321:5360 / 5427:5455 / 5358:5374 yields -0.23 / 6.26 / 6.19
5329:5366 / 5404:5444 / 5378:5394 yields -0.07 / 6.38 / 6.14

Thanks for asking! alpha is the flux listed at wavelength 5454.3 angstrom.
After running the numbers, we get 6.05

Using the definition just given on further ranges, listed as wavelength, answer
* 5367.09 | 5.48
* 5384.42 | 7.04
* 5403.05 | 5.35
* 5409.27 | 6.87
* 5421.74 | 5.72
